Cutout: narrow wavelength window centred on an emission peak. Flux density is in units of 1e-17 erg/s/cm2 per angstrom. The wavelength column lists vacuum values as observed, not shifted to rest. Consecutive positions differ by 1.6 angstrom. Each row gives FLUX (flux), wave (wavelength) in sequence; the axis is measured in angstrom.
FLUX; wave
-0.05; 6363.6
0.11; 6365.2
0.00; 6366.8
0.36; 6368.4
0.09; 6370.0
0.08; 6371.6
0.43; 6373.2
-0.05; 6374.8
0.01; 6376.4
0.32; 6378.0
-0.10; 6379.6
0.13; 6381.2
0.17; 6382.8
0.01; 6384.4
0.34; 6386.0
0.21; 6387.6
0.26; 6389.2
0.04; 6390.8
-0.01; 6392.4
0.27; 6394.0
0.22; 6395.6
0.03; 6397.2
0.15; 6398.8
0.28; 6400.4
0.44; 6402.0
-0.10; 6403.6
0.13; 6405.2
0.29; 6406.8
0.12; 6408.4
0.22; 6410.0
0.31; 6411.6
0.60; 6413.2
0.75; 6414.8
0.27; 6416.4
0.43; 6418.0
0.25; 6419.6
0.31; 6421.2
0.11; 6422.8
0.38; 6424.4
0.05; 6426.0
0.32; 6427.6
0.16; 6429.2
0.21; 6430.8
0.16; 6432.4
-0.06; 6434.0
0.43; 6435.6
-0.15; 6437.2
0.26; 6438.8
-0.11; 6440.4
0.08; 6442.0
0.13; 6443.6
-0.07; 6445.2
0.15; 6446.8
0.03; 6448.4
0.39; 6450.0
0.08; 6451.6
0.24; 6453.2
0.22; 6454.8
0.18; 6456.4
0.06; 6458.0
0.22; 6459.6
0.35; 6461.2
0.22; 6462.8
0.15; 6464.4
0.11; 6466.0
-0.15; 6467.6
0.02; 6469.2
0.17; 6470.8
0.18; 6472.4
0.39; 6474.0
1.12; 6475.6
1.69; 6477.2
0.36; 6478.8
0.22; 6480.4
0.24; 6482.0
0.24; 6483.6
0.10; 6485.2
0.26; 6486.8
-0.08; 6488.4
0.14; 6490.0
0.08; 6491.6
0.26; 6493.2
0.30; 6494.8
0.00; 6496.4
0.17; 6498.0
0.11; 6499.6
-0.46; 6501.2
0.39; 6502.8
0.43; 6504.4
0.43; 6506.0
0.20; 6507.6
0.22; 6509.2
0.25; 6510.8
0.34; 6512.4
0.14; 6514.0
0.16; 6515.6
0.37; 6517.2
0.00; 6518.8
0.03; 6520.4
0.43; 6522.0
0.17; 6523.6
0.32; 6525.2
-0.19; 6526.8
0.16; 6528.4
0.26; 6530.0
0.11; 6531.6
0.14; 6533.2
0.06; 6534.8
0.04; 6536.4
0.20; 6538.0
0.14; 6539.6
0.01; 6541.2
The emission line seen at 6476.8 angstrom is [O III] 5007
